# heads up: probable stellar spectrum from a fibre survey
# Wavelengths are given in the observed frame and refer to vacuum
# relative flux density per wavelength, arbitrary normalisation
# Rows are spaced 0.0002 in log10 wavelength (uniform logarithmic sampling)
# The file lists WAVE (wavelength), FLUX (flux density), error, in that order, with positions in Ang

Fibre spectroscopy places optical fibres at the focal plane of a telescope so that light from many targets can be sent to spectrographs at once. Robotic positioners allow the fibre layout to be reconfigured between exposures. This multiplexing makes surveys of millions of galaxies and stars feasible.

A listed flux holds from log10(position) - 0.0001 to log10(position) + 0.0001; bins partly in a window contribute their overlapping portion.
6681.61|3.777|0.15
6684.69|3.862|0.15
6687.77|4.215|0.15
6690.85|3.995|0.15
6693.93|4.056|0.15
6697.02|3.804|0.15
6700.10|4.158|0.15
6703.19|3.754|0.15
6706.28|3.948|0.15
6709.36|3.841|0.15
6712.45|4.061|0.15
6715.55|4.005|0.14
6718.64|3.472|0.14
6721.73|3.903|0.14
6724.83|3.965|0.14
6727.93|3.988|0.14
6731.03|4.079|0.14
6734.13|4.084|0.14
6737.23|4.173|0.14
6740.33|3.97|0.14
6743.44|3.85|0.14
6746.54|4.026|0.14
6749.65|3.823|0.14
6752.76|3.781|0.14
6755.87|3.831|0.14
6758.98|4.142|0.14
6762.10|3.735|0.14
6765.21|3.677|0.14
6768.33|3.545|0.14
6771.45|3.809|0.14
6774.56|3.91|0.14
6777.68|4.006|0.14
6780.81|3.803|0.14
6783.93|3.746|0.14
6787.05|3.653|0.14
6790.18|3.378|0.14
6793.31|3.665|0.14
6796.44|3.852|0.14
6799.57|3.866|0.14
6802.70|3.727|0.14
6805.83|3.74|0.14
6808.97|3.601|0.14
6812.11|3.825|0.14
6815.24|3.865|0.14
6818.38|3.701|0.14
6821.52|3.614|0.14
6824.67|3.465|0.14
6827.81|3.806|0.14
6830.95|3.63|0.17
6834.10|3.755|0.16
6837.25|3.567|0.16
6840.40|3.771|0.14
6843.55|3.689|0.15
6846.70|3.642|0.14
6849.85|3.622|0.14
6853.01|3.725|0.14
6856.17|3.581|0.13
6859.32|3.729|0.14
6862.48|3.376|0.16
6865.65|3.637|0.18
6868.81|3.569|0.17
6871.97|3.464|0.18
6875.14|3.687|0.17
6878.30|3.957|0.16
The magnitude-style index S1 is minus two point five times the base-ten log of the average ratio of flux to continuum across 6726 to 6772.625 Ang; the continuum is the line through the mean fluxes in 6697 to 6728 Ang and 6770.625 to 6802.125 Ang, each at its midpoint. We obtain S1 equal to -0.019 mag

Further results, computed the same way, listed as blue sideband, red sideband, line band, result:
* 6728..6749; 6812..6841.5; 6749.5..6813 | 0.027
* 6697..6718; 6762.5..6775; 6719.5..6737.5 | -0.040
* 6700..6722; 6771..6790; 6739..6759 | -0.020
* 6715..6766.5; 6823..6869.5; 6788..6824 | 0.011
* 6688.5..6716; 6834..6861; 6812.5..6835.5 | 0.006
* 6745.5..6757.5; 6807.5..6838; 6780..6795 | 0.038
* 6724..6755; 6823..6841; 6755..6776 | 0.022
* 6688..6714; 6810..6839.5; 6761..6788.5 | 0.010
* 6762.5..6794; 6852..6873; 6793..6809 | -0.023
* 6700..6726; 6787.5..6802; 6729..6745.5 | -0.056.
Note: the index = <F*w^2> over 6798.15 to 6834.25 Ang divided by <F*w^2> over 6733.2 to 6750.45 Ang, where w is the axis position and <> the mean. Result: 0.95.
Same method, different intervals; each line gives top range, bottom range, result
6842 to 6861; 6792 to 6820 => 0.99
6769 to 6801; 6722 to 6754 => 0.96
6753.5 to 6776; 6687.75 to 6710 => 0.98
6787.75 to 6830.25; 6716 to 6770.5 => 0.97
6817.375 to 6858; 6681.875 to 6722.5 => 0.97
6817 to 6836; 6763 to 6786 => 0.98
